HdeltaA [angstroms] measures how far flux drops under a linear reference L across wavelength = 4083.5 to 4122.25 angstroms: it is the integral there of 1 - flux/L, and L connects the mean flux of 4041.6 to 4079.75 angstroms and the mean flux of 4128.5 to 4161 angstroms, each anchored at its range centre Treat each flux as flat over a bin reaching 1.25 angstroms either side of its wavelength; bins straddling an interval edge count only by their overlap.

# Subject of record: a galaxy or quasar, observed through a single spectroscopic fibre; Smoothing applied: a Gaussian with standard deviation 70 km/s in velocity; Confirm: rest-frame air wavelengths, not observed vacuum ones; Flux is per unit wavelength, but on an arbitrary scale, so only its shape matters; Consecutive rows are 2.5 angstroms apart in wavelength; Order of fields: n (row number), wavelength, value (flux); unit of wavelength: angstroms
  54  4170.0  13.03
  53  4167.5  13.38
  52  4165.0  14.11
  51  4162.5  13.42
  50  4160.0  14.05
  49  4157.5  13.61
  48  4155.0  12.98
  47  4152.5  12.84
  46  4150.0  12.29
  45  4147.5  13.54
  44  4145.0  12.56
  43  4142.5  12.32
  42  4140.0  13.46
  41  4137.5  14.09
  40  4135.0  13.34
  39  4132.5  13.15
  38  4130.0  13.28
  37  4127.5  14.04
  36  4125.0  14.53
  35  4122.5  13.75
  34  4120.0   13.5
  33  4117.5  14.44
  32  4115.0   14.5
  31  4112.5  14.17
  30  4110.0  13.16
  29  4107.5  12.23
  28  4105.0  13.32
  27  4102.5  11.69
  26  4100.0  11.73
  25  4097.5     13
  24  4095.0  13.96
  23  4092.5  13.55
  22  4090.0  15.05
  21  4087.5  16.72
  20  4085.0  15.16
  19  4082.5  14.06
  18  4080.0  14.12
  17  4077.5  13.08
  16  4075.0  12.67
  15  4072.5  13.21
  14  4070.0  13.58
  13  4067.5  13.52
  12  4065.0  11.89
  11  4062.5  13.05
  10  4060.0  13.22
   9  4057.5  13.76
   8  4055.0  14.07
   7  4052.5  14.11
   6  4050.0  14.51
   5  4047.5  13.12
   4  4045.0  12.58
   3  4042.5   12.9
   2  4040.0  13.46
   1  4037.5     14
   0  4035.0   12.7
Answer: -1.4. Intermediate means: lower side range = 13.3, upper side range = 13.2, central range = 13.7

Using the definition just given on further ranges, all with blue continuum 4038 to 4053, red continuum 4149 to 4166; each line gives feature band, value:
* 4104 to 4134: -0.7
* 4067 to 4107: -0.7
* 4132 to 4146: 0.2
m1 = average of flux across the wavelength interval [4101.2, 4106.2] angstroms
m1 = 12.5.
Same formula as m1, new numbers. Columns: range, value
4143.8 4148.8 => 13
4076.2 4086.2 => 14.1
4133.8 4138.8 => 13.7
